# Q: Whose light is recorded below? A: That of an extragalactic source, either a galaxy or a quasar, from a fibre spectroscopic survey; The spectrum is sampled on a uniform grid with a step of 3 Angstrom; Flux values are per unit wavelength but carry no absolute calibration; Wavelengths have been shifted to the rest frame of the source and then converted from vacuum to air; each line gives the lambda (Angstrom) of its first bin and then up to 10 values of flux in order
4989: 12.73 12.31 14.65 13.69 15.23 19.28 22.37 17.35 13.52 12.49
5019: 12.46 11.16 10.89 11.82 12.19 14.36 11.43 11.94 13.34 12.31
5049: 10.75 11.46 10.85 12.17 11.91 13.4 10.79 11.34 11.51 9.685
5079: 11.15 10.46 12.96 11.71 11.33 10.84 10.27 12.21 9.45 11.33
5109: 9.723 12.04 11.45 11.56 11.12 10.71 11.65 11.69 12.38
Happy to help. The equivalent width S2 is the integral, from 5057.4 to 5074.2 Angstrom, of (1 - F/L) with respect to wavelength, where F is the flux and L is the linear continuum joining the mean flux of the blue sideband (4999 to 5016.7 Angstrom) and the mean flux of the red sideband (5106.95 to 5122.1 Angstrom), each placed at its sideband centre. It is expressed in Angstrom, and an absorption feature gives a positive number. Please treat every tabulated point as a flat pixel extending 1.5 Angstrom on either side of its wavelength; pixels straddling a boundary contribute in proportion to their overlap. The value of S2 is 2.3 Angstrom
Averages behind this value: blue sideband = 16.8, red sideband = 11.2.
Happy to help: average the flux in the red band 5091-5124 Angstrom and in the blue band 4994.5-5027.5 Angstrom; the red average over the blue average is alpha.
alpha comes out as 0.75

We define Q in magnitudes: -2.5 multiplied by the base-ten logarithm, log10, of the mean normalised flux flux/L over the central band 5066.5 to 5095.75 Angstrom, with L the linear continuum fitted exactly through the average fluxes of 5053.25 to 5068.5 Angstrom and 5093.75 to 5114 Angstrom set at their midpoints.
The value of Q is 0.02 mag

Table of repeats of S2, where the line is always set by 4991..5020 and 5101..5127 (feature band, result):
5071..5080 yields 1.3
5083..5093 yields 0.2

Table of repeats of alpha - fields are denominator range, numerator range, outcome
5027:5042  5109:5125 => 0.91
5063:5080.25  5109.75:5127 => 1.01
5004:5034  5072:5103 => 0.79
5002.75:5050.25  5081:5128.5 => 0.82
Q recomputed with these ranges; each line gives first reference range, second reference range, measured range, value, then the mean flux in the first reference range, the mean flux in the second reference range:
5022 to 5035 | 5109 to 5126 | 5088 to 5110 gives 0.058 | 12.1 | 11.2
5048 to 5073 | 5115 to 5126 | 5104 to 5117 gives 0.017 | 11.6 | 11.2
